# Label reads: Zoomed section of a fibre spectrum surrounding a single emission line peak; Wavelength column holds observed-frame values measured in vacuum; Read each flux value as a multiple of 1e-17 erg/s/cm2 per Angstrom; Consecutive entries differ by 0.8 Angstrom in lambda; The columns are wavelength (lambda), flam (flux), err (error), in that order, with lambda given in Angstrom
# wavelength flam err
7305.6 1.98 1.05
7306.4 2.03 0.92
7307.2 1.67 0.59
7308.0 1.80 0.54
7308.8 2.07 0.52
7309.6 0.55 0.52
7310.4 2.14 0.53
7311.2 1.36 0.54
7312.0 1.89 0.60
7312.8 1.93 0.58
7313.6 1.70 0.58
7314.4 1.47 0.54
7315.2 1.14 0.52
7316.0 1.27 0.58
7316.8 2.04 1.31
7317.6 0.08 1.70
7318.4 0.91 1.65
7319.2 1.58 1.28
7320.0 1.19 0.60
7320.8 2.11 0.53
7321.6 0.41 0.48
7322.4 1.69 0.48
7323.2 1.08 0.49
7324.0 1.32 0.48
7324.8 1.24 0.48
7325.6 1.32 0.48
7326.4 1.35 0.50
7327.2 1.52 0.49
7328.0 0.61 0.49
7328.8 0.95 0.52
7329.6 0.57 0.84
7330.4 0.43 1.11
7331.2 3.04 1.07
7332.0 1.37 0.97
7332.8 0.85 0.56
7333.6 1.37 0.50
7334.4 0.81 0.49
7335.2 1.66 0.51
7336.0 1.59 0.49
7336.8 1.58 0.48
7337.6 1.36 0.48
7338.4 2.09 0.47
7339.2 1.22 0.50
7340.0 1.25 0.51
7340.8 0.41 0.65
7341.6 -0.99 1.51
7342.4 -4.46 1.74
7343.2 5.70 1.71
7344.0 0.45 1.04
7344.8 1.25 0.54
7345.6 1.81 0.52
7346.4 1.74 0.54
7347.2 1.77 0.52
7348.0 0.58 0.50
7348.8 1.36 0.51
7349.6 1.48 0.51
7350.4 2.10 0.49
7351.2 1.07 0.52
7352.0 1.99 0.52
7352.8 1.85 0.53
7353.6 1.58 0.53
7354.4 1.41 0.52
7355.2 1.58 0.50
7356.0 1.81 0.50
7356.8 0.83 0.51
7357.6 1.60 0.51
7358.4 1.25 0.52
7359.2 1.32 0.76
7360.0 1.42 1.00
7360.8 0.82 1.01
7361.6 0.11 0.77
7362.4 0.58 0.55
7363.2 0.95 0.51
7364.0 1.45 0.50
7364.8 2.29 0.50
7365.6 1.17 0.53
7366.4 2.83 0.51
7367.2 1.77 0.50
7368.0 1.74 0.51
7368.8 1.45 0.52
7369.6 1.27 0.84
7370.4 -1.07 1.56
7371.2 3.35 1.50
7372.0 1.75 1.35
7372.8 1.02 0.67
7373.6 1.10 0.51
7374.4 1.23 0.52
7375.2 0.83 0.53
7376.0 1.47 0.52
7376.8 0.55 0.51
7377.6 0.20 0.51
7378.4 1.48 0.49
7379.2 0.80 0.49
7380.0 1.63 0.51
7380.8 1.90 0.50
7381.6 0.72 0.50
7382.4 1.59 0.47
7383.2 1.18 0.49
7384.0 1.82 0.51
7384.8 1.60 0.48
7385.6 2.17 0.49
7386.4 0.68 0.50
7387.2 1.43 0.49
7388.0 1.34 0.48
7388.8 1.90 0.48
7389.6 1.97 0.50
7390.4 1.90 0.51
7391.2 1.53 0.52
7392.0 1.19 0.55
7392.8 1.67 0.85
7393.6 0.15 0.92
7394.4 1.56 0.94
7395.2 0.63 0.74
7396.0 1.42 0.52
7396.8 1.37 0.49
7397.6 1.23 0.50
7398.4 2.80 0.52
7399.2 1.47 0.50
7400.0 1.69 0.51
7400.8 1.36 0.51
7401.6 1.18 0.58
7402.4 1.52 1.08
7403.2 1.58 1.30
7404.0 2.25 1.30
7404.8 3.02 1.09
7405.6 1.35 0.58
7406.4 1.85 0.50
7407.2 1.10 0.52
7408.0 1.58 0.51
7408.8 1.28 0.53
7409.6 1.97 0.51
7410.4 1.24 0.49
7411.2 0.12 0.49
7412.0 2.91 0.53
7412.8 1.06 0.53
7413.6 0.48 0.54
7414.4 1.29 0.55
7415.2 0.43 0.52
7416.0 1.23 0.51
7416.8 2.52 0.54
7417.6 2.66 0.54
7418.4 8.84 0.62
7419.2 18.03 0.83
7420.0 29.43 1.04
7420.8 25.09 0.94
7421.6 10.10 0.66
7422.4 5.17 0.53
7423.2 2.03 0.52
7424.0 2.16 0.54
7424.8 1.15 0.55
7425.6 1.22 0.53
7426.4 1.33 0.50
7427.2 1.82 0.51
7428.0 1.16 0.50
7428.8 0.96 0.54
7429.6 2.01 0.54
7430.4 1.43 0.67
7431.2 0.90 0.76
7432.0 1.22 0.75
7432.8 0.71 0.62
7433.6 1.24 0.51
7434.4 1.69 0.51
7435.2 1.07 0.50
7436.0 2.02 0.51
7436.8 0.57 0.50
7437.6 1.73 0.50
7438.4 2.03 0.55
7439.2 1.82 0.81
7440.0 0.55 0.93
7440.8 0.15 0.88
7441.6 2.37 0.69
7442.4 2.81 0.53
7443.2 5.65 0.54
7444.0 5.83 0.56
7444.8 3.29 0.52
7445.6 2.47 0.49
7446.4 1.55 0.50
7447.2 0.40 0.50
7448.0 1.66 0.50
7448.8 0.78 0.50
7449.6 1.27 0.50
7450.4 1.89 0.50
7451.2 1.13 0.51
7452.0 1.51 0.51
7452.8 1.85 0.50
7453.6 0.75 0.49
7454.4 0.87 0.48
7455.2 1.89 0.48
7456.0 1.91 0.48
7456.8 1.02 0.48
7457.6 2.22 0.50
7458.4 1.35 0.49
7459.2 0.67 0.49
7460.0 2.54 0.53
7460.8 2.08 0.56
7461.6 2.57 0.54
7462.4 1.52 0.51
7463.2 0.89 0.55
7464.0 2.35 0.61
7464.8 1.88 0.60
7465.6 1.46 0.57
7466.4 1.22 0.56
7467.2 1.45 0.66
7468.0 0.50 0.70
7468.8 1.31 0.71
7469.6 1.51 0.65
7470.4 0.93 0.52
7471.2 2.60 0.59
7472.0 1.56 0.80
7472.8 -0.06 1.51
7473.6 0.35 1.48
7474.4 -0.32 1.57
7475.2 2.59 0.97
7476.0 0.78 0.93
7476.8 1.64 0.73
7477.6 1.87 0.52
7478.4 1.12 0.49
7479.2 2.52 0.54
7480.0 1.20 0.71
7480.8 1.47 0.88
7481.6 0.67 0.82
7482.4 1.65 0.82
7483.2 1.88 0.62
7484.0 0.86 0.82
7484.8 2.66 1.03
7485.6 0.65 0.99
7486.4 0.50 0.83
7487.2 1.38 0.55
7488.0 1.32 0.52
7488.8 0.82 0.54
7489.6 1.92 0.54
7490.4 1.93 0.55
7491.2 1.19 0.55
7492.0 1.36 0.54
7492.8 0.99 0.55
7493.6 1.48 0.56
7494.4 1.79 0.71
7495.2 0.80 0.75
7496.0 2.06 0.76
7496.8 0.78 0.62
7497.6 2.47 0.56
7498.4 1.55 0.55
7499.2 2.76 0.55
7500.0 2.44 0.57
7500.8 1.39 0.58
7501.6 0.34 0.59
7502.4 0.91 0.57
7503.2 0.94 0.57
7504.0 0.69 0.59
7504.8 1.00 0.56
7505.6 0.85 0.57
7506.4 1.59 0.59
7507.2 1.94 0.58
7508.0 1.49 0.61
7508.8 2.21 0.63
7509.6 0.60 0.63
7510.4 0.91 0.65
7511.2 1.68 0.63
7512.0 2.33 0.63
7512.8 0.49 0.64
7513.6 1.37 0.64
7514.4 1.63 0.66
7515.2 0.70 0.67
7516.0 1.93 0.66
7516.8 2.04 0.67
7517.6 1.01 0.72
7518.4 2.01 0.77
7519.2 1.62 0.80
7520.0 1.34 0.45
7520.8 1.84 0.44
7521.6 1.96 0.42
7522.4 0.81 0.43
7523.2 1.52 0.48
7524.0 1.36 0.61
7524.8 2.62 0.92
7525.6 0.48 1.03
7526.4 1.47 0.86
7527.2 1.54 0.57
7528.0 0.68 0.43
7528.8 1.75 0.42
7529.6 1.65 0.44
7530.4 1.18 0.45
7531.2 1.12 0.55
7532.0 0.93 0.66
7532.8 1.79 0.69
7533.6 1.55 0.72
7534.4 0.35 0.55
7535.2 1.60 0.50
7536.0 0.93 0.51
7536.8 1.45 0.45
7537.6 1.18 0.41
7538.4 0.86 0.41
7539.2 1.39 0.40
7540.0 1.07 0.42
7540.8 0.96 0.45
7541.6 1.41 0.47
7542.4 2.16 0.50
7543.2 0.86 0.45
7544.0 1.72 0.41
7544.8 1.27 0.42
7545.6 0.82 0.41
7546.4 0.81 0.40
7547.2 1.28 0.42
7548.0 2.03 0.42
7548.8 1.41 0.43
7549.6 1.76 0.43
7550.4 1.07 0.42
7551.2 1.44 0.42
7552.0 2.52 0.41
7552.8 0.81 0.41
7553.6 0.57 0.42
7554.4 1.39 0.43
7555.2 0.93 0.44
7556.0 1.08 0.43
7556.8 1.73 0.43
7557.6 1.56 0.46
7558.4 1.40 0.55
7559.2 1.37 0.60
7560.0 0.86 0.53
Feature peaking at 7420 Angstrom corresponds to H-alpha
